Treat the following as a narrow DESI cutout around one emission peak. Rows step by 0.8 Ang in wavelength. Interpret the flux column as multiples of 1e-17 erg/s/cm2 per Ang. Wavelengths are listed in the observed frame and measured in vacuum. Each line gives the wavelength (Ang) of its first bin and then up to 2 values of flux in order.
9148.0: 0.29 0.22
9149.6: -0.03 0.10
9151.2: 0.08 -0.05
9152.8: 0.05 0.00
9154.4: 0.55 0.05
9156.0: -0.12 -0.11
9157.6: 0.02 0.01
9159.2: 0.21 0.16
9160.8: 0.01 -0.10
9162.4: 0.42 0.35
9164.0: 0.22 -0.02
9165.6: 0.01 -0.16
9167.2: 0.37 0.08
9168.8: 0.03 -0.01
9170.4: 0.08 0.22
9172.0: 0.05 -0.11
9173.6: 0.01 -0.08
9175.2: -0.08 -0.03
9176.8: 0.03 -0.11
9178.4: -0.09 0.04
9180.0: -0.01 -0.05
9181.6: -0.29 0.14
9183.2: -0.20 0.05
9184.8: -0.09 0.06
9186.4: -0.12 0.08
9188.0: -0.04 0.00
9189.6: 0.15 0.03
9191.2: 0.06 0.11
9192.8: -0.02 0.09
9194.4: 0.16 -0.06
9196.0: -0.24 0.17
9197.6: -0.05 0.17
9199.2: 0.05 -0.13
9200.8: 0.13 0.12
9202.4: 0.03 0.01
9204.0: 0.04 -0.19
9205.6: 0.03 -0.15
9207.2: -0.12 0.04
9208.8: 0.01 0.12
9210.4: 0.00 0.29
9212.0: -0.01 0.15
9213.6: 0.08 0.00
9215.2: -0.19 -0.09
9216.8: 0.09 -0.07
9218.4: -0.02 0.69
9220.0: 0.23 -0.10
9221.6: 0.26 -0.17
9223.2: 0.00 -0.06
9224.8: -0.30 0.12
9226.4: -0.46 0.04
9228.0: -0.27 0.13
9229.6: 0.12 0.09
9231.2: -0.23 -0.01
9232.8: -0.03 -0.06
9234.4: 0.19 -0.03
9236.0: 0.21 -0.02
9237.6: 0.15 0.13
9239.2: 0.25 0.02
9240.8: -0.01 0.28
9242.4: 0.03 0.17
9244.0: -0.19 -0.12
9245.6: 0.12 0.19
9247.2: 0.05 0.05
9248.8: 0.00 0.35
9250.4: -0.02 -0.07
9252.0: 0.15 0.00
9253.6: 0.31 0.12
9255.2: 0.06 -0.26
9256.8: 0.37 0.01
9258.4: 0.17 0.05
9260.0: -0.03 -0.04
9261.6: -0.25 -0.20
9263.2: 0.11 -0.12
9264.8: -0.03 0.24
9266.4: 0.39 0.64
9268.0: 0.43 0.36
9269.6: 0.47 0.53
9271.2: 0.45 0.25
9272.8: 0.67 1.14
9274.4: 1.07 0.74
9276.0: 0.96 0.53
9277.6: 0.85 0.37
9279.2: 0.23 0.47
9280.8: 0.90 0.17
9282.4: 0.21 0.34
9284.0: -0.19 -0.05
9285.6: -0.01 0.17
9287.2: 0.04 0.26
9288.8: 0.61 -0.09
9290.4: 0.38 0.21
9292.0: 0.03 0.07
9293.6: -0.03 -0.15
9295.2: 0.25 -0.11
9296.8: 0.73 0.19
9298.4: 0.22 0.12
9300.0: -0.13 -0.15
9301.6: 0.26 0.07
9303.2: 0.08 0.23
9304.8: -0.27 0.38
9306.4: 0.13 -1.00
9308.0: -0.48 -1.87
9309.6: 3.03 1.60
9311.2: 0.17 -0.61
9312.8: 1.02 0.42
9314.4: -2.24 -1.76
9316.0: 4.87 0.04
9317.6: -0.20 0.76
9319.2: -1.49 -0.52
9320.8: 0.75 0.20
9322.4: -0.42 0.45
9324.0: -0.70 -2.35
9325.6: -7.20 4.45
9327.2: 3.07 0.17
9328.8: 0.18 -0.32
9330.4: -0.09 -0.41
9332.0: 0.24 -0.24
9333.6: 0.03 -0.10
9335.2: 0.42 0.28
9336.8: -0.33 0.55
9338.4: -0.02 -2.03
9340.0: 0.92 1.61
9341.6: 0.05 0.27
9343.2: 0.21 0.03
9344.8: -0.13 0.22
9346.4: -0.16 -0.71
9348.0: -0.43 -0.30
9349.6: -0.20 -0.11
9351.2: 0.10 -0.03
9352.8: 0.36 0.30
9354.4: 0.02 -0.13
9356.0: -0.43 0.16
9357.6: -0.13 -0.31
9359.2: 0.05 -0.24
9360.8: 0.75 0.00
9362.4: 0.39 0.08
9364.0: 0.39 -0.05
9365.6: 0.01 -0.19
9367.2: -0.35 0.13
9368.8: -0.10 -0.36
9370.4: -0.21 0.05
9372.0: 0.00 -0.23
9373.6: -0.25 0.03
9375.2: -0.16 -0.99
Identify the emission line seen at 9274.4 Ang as [O II] 3727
